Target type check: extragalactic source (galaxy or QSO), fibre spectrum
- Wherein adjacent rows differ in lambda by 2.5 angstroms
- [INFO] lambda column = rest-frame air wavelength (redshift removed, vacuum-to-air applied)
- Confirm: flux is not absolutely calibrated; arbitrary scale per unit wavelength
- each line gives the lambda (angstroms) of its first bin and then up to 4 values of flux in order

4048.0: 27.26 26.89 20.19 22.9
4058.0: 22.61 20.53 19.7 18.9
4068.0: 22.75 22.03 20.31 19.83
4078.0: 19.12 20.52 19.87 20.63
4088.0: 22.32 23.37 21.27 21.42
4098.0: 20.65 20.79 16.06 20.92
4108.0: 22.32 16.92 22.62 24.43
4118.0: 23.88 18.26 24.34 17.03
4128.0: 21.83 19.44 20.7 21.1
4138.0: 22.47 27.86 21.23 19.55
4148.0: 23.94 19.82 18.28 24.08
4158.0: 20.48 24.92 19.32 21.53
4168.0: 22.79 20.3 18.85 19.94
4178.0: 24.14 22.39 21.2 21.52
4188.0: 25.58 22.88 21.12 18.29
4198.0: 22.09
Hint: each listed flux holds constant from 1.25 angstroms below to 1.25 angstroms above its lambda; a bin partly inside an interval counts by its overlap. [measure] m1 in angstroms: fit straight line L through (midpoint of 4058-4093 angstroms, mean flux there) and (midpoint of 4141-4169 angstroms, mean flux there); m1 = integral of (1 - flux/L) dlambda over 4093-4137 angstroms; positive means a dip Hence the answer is 0.9 angstroms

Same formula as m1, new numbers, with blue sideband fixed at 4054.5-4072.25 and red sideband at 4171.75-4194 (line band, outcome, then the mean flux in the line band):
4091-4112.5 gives 1.26 angstroms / 20.2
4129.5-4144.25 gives -0.32 angstroms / 22.2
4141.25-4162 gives 0.12 angstroms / 21.7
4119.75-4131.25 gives 0.72 angstroms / 20.3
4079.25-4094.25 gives 0.07 angstroms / 21.3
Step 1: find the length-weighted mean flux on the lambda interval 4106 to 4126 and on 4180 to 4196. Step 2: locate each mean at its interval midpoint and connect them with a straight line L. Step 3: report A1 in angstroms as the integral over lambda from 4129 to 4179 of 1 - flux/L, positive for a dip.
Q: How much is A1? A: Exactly 0.40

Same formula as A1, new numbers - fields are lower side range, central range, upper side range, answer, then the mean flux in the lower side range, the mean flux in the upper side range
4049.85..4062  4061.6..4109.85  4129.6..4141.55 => 3.7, 22.4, 22.3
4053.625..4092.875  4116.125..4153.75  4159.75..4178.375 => -0.4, 21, 21.3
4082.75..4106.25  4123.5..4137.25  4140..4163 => 0.7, 20.8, 21.9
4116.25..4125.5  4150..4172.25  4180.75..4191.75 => 1.0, 21.6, 22.8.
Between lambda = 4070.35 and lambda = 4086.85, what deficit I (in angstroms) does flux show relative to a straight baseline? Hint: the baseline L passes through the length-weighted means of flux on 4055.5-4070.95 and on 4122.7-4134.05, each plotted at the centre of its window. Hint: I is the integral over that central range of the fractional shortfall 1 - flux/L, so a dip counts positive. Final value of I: 0.6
